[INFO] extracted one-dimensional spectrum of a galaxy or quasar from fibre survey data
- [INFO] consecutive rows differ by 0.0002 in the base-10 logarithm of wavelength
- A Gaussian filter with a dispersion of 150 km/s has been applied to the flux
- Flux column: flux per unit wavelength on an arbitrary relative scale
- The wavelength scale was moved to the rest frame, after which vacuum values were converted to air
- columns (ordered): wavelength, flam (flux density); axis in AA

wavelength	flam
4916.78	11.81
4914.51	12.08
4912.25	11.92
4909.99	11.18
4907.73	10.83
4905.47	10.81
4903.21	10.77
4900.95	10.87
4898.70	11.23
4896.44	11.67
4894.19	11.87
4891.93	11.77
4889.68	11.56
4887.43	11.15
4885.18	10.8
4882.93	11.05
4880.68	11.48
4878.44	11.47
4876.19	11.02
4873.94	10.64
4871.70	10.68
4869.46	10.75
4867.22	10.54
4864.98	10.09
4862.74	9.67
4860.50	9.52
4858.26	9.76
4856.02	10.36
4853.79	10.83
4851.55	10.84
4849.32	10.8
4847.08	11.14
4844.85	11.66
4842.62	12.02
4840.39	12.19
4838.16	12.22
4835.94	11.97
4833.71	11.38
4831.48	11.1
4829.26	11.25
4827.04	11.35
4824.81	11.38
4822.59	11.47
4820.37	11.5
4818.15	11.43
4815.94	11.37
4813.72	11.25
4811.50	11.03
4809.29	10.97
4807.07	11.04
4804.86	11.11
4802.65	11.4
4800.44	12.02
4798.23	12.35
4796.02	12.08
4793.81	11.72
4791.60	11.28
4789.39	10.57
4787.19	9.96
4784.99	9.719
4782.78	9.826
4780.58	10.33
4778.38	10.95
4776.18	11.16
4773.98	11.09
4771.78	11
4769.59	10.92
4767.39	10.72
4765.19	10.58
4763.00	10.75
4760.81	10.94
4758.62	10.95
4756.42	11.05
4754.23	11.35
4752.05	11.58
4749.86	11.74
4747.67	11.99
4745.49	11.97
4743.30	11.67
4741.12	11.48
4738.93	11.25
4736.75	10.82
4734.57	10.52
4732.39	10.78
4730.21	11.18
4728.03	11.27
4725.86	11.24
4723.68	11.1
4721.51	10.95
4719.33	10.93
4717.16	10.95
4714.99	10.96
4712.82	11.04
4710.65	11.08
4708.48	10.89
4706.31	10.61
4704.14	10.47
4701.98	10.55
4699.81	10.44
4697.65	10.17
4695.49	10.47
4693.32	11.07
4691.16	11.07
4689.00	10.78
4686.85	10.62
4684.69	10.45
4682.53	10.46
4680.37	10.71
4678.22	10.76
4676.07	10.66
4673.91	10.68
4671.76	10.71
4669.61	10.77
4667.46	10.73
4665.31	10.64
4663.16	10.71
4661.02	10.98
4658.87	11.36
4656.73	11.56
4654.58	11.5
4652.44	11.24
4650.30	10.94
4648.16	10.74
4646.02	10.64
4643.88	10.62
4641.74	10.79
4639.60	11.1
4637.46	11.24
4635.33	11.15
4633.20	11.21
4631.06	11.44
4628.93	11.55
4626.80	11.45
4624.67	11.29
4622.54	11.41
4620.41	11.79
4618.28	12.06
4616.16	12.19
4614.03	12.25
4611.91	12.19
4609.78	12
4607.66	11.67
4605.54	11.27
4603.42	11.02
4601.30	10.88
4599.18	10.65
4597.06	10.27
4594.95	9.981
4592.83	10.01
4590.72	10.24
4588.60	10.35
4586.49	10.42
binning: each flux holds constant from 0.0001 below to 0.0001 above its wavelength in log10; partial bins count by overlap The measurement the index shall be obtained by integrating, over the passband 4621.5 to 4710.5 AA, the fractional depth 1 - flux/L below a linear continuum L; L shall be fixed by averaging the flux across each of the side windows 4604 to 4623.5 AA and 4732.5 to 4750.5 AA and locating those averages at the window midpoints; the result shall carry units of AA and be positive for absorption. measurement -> 5.9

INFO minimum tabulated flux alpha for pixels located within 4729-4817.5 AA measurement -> 9.719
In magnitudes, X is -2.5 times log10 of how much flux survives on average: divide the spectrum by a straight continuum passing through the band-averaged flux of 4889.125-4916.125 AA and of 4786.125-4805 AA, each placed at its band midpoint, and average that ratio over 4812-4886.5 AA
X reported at 0.032 mag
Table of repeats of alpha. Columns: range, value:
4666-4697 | 10.45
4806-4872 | 9.52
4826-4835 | 11.1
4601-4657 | 10.62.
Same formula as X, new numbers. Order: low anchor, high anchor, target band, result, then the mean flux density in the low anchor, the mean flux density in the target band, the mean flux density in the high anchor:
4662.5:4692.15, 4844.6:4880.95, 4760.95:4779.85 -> -0.02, 10.7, 10.9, 10.6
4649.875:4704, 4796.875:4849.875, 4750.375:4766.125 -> 0.01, 10.8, 11.1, 11.5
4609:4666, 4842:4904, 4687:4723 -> 0.04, 11.3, 10.8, 10.9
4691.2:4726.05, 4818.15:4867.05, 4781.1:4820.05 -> -0.01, 10.8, 11.1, 11.1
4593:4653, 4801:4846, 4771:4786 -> 0.08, 11.2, 10.6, 11.5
